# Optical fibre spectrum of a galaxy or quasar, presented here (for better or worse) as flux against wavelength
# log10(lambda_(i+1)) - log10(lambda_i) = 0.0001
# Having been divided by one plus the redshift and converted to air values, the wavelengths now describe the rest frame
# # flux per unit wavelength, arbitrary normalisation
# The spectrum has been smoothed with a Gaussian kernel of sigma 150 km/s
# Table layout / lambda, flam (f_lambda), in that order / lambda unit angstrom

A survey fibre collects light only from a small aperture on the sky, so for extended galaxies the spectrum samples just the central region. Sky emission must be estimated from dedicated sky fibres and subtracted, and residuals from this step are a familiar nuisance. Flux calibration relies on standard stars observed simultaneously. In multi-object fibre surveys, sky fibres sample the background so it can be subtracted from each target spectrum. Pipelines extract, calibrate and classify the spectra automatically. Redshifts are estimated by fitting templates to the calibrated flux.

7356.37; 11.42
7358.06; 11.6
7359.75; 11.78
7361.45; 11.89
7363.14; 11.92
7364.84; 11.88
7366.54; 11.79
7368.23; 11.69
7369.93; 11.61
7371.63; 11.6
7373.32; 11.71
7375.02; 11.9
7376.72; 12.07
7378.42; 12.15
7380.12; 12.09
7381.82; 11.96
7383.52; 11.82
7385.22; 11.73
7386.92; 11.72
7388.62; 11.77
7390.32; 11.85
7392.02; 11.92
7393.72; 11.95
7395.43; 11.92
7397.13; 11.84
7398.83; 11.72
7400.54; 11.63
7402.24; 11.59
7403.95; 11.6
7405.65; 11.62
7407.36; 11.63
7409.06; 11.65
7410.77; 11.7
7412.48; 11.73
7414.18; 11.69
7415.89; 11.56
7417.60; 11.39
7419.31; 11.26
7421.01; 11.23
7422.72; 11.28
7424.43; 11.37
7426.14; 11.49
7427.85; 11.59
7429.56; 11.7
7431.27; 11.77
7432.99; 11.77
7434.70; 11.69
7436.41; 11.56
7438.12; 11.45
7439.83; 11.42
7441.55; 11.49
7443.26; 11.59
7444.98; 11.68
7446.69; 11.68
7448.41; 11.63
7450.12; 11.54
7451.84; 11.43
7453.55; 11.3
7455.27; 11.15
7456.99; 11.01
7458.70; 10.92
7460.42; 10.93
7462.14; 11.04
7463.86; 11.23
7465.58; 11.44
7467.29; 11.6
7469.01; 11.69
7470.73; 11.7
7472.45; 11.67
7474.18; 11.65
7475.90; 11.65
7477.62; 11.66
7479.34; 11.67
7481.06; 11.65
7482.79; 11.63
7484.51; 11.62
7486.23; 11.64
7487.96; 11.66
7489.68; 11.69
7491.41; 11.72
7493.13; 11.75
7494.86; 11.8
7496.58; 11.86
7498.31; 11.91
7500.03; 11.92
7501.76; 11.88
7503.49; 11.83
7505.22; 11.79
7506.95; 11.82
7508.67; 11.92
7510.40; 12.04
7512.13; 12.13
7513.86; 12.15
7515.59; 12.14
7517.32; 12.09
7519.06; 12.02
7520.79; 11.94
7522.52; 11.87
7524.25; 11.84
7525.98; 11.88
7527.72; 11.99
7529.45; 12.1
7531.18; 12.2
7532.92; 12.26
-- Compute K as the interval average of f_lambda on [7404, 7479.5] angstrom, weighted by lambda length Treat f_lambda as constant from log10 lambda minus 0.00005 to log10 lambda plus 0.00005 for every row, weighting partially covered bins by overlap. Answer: 11.5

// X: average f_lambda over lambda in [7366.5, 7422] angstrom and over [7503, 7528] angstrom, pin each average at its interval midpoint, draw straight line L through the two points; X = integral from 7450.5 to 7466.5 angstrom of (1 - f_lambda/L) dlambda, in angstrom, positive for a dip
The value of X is 0.9 angstrom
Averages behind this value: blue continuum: 11.7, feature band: 11.2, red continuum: 12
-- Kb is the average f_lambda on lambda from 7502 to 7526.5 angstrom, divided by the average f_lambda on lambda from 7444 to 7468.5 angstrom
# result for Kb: 1.06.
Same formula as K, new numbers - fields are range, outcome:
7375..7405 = 11.8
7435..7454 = 11.5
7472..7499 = 11.7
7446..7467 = 11.3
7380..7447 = 11.6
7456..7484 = 11.4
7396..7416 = 11.7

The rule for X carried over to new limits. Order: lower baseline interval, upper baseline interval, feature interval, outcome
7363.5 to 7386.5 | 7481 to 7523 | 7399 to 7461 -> 1.9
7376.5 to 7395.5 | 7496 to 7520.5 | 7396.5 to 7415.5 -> 0.4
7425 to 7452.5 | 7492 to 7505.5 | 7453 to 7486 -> 0.8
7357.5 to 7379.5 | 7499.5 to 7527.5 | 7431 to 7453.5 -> 0.6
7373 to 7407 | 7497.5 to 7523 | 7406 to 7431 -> 0.7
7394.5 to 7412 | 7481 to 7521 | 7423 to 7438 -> 0.2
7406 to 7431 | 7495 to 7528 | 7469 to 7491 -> 0.3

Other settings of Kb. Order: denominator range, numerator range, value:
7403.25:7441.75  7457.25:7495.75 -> 1.00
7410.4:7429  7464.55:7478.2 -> 1.01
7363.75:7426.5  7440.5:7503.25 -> 0.99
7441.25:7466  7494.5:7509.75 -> 1.05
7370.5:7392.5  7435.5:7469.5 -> 0.96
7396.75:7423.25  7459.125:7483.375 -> 0.99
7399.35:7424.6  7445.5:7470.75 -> 0.98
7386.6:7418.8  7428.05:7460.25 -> 0.98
